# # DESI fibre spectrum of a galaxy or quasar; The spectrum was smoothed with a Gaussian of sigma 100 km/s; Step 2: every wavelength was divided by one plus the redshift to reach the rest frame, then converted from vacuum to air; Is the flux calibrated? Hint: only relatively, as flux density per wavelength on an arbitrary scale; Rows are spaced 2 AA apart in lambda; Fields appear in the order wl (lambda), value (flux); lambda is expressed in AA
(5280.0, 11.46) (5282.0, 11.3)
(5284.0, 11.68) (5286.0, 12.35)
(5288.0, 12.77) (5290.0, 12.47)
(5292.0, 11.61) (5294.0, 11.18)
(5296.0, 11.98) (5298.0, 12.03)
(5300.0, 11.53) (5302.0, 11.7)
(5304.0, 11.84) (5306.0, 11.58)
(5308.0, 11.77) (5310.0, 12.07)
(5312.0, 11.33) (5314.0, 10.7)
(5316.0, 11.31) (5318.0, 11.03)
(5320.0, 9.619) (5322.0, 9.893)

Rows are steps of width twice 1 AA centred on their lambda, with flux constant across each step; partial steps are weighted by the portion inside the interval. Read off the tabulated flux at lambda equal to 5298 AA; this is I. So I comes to 12.03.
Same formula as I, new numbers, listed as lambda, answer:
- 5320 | 9.619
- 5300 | 11.53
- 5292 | 11.61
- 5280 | 11.46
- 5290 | 12.47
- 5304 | 11.84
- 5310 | 12.07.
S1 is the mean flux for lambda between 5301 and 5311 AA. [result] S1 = 11.8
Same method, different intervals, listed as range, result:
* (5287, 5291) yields 12.6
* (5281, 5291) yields 12.1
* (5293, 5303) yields 11.7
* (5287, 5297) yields 12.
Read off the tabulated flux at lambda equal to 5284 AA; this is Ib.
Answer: 11.68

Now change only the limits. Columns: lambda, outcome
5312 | 11.33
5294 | 11.18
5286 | 12.35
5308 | 11.77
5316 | 11.31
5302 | 11.7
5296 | 11.98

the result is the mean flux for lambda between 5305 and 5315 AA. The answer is 11.5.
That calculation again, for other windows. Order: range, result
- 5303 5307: 11.7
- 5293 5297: 11.6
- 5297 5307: 11.7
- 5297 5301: 11.8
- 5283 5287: 12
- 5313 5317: 11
